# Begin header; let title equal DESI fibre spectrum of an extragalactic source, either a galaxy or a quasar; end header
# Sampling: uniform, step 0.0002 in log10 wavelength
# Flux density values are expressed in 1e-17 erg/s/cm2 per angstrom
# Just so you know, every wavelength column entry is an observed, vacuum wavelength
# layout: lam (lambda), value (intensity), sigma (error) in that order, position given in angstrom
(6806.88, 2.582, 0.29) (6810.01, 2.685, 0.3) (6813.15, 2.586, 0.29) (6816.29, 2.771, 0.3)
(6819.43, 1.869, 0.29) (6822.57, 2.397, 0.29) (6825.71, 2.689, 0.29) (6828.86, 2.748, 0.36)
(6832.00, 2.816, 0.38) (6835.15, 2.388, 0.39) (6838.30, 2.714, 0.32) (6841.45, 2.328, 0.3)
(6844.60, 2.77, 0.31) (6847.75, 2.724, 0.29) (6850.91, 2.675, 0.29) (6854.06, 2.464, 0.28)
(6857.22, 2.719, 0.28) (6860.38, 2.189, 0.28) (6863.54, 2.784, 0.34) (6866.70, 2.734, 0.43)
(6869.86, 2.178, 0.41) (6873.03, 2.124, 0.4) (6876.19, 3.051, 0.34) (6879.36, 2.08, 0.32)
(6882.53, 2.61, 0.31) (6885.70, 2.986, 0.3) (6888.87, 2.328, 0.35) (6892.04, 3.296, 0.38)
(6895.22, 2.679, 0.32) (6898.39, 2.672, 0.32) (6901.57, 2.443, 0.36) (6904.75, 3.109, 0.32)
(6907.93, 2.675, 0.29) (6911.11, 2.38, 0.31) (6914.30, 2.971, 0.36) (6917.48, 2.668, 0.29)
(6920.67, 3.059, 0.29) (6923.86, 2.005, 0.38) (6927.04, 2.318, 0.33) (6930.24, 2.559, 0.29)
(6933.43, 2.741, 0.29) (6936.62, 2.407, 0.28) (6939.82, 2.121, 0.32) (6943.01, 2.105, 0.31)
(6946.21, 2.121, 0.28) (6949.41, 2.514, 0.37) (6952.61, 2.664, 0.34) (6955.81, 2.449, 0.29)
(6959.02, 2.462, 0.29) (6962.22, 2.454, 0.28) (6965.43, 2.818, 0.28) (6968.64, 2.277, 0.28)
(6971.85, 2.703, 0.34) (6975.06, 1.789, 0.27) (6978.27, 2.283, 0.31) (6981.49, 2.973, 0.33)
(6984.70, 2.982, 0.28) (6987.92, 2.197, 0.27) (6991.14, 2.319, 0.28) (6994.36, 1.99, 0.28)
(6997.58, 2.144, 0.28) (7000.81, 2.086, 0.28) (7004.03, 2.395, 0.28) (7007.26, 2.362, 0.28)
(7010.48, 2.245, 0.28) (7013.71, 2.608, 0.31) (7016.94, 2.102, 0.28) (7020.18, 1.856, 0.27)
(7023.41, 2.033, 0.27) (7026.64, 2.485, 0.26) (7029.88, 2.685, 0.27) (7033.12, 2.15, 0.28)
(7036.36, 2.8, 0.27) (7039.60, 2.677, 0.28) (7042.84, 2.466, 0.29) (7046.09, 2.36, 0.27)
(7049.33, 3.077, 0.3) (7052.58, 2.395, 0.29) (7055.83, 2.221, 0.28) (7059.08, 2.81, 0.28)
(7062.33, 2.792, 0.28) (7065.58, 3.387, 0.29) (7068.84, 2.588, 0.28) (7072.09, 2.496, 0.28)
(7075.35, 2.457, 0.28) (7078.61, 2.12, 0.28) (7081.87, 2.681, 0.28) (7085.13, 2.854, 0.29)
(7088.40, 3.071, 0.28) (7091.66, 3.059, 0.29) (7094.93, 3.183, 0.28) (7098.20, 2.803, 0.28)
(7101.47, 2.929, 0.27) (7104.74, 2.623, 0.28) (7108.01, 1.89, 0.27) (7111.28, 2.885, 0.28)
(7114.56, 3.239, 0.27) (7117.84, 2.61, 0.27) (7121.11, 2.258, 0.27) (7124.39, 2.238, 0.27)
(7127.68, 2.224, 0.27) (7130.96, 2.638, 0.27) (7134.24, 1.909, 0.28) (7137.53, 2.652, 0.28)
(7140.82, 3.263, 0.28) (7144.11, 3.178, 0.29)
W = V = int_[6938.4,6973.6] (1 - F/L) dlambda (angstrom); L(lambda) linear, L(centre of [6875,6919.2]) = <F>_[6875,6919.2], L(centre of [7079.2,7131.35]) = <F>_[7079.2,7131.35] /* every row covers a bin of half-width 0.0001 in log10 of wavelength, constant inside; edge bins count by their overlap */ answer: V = 3.6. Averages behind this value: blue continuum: 2.71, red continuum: 2.69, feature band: 2.43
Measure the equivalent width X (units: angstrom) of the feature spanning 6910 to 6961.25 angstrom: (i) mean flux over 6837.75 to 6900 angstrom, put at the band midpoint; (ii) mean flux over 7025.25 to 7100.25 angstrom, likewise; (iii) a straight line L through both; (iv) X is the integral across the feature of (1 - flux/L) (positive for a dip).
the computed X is 3.1 angstrom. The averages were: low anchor 2.6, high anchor 2.68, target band 2.47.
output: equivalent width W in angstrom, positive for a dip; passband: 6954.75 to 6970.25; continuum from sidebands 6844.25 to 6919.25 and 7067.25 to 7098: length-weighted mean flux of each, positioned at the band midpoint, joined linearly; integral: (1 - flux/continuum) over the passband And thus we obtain 1.04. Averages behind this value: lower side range 2.64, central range 2.49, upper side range 2.73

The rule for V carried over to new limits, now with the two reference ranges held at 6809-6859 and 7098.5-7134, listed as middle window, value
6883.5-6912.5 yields -1.8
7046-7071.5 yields -1.7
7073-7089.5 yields -0.5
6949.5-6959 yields 0.1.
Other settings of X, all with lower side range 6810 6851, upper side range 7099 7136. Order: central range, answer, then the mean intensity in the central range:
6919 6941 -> 0.7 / 2.47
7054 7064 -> -0.4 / 2.61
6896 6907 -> -0.8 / 2.73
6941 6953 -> 1.1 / 2.31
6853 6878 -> 0.4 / 2.53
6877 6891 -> 0.0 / 2.56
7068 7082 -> 0.4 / 2.44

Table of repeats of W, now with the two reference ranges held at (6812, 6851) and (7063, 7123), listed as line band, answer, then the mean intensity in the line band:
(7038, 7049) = 0.5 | 2.57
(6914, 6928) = 0.2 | 2.58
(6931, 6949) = 2.1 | 2.33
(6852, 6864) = 0.3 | 2.52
